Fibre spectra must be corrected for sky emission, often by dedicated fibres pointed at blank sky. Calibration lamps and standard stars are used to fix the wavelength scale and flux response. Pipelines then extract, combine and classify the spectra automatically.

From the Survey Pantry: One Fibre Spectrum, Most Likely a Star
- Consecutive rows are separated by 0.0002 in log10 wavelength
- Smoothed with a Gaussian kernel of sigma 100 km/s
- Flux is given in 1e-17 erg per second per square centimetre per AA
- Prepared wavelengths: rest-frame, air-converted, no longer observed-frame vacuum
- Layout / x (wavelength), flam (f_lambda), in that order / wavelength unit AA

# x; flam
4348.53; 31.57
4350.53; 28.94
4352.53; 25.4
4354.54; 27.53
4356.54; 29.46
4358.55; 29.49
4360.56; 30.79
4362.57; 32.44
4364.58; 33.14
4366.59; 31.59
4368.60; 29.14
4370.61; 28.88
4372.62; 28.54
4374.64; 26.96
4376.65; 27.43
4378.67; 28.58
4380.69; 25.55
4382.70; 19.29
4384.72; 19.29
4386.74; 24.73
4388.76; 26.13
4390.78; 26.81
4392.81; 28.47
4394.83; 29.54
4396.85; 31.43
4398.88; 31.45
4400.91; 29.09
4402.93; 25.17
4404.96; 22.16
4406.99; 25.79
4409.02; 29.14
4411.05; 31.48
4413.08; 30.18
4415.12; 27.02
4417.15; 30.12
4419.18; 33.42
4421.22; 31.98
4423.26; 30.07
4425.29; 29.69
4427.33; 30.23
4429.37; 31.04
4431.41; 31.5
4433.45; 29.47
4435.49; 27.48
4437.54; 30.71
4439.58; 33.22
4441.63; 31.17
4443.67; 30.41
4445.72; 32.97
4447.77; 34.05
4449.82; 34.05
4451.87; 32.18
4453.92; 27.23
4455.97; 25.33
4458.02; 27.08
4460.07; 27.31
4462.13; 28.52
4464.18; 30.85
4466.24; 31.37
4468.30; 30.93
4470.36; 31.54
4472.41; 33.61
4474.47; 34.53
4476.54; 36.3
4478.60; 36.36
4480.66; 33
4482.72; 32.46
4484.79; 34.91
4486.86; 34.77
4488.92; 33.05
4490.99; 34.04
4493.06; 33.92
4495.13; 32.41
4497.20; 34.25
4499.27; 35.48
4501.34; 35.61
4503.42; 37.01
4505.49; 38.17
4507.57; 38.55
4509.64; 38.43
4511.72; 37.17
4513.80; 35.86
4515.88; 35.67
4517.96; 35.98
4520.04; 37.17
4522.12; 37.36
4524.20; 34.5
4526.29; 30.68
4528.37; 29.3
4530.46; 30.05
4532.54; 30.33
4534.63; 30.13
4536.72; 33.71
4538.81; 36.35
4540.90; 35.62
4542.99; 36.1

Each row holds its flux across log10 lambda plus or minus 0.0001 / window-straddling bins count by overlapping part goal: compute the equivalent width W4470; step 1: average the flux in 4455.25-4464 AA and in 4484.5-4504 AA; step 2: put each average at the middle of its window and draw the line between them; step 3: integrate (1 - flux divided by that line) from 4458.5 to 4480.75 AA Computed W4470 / -1.9 AA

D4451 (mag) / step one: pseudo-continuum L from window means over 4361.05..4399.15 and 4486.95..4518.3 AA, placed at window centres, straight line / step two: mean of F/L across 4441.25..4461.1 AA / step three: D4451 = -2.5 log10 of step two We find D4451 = 0.08 mag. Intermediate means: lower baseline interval 27.8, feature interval 30.1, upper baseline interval 35.7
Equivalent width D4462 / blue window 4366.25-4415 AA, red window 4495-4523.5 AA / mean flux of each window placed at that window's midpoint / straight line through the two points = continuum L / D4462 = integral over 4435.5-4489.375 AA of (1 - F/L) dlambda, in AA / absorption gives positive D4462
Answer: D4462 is 1.8 AA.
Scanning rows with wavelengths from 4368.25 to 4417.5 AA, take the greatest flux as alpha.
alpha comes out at 31.48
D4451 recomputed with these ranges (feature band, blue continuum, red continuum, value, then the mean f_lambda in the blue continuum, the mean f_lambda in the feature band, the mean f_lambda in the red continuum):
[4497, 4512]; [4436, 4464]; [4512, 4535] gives -0.13 mag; 30.3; 37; 33.6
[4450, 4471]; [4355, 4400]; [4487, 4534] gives 0.10 mag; 28.1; 29.4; 34.7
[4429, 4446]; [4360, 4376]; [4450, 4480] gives 0.00 mag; 30.1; 30.8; 31.1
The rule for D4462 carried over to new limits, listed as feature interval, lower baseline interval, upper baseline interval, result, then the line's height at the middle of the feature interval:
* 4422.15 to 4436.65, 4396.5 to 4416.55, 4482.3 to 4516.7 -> 0.02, 30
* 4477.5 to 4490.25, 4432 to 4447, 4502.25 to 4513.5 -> 0.43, 35.3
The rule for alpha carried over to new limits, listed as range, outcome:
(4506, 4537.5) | 38.55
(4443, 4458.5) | 34.05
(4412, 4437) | 33.42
